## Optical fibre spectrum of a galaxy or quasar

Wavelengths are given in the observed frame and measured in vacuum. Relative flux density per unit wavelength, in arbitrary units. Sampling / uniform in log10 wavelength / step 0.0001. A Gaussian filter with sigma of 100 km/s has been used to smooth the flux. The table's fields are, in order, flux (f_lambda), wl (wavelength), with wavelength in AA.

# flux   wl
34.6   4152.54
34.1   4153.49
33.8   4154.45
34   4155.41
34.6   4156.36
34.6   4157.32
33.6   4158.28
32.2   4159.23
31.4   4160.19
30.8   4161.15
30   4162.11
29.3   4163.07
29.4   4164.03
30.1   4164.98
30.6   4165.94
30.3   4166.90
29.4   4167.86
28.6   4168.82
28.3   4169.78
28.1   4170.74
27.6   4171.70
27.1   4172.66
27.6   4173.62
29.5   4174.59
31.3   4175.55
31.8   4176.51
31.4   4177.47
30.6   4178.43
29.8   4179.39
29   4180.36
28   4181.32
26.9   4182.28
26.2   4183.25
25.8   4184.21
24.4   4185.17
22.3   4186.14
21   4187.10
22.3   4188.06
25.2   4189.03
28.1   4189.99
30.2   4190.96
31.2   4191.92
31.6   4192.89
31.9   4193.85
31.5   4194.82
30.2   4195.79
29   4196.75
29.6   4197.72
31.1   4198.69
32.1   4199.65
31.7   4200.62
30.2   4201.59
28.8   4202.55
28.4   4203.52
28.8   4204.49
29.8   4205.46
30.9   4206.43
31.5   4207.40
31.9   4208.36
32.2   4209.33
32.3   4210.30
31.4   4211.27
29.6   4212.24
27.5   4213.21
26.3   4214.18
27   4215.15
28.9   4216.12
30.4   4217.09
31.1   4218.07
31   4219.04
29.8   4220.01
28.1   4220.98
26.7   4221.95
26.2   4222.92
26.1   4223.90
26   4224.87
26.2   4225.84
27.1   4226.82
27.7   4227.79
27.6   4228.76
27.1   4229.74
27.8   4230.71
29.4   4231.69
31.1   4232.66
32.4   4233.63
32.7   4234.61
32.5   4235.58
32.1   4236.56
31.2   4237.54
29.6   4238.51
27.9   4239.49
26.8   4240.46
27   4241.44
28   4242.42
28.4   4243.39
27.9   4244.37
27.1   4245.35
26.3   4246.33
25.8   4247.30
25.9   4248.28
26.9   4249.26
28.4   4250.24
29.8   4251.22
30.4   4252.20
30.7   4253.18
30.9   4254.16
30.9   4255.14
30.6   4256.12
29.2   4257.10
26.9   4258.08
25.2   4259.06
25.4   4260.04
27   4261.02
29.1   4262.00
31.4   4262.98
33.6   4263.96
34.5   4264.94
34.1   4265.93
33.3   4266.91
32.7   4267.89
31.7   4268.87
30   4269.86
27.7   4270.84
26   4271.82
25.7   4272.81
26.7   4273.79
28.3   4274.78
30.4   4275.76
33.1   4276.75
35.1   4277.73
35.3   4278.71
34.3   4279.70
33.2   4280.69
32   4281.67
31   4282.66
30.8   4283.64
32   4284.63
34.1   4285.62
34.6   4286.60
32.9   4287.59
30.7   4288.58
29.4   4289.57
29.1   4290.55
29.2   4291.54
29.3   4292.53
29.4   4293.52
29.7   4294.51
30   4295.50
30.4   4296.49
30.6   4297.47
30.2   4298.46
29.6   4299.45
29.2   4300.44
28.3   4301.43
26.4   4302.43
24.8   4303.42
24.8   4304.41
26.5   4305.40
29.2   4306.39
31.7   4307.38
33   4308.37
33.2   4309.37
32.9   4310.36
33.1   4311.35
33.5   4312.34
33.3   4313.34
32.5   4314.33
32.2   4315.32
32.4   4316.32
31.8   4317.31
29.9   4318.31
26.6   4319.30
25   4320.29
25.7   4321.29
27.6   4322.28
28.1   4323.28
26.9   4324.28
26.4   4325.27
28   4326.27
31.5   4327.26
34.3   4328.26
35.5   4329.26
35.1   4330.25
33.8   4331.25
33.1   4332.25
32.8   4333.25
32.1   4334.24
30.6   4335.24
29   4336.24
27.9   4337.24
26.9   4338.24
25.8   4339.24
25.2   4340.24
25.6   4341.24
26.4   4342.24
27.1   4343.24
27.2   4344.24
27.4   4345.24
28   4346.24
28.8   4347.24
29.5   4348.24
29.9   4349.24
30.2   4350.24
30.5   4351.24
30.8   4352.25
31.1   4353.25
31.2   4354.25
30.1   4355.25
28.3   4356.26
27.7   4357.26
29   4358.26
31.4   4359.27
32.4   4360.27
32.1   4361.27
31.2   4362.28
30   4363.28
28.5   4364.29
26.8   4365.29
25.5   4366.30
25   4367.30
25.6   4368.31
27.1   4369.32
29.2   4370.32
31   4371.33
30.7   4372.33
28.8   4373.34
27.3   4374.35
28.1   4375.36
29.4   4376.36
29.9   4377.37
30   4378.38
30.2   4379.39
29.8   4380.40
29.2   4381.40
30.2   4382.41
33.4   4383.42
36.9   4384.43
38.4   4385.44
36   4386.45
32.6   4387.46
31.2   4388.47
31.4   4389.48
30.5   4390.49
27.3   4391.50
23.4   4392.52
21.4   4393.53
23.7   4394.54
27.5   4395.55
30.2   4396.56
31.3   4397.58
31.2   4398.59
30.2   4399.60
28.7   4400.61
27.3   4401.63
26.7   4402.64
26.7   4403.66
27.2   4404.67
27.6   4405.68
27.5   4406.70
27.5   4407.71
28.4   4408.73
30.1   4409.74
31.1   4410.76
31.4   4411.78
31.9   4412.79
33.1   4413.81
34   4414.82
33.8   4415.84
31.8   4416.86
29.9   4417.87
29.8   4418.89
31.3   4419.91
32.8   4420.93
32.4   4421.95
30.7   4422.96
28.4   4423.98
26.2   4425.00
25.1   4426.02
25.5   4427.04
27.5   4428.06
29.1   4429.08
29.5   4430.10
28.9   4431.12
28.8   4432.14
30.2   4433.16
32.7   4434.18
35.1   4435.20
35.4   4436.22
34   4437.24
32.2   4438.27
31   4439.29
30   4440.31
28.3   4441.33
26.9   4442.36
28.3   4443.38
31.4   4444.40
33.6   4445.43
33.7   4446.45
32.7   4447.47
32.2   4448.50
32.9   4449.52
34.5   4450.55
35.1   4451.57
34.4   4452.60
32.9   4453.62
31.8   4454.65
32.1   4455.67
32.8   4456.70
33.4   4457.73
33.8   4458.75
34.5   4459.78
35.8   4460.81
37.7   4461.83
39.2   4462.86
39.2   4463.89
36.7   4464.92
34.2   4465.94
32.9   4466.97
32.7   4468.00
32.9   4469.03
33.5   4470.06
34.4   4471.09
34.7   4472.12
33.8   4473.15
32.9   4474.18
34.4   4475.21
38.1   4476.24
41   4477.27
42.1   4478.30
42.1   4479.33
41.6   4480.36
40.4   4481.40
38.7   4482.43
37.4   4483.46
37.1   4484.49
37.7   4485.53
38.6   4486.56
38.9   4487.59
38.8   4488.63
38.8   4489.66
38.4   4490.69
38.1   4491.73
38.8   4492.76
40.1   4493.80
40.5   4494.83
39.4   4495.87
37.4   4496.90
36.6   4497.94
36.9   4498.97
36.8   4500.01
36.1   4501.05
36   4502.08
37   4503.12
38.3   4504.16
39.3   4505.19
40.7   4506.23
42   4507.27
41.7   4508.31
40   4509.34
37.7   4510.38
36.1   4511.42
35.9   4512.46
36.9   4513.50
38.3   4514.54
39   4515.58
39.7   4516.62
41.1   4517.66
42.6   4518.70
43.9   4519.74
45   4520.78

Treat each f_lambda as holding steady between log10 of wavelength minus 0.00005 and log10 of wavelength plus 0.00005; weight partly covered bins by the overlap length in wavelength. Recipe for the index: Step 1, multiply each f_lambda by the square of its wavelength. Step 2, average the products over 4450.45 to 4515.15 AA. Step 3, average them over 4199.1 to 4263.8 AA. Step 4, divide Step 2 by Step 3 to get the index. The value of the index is 1.43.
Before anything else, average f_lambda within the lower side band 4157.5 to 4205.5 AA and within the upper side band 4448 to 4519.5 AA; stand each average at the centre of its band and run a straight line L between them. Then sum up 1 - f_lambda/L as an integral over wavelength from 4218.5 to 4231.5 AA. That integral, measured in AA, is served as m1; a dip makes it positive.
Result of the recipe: 1.2 AA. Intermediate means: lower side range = 29.1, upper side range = 37.1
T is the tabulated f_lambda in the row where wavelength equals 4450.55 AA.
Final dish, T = 34.5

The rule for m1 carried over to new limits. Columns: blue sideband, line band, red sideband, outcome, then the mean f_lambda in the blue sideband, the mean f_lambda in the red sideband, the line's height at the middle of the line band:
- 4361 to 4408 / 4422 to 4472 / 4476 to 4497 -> 4.52 AA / 29.2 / 39.3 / 35.4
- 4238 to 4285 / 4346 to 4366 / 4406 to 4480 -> 0.84 AA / 29.7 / 32.5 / 31.2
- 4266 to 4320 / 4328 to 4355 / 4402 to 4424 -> 0.59 AA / 30.6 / 30.2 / 30.5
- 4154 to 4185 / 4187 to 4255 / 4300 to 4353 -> 1.83 AA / 30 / 29.6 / 29.9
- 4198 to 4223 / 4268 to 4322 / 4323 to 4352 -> -1.41 AA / 29.8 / 29.4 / 29.6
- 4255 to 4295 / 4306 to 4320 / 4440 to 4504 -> -0.05 AA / 30.6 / 35.7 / 31.6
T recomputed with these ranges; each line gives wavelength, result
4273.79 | 26.7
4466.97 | 32.9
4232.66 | 31.1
